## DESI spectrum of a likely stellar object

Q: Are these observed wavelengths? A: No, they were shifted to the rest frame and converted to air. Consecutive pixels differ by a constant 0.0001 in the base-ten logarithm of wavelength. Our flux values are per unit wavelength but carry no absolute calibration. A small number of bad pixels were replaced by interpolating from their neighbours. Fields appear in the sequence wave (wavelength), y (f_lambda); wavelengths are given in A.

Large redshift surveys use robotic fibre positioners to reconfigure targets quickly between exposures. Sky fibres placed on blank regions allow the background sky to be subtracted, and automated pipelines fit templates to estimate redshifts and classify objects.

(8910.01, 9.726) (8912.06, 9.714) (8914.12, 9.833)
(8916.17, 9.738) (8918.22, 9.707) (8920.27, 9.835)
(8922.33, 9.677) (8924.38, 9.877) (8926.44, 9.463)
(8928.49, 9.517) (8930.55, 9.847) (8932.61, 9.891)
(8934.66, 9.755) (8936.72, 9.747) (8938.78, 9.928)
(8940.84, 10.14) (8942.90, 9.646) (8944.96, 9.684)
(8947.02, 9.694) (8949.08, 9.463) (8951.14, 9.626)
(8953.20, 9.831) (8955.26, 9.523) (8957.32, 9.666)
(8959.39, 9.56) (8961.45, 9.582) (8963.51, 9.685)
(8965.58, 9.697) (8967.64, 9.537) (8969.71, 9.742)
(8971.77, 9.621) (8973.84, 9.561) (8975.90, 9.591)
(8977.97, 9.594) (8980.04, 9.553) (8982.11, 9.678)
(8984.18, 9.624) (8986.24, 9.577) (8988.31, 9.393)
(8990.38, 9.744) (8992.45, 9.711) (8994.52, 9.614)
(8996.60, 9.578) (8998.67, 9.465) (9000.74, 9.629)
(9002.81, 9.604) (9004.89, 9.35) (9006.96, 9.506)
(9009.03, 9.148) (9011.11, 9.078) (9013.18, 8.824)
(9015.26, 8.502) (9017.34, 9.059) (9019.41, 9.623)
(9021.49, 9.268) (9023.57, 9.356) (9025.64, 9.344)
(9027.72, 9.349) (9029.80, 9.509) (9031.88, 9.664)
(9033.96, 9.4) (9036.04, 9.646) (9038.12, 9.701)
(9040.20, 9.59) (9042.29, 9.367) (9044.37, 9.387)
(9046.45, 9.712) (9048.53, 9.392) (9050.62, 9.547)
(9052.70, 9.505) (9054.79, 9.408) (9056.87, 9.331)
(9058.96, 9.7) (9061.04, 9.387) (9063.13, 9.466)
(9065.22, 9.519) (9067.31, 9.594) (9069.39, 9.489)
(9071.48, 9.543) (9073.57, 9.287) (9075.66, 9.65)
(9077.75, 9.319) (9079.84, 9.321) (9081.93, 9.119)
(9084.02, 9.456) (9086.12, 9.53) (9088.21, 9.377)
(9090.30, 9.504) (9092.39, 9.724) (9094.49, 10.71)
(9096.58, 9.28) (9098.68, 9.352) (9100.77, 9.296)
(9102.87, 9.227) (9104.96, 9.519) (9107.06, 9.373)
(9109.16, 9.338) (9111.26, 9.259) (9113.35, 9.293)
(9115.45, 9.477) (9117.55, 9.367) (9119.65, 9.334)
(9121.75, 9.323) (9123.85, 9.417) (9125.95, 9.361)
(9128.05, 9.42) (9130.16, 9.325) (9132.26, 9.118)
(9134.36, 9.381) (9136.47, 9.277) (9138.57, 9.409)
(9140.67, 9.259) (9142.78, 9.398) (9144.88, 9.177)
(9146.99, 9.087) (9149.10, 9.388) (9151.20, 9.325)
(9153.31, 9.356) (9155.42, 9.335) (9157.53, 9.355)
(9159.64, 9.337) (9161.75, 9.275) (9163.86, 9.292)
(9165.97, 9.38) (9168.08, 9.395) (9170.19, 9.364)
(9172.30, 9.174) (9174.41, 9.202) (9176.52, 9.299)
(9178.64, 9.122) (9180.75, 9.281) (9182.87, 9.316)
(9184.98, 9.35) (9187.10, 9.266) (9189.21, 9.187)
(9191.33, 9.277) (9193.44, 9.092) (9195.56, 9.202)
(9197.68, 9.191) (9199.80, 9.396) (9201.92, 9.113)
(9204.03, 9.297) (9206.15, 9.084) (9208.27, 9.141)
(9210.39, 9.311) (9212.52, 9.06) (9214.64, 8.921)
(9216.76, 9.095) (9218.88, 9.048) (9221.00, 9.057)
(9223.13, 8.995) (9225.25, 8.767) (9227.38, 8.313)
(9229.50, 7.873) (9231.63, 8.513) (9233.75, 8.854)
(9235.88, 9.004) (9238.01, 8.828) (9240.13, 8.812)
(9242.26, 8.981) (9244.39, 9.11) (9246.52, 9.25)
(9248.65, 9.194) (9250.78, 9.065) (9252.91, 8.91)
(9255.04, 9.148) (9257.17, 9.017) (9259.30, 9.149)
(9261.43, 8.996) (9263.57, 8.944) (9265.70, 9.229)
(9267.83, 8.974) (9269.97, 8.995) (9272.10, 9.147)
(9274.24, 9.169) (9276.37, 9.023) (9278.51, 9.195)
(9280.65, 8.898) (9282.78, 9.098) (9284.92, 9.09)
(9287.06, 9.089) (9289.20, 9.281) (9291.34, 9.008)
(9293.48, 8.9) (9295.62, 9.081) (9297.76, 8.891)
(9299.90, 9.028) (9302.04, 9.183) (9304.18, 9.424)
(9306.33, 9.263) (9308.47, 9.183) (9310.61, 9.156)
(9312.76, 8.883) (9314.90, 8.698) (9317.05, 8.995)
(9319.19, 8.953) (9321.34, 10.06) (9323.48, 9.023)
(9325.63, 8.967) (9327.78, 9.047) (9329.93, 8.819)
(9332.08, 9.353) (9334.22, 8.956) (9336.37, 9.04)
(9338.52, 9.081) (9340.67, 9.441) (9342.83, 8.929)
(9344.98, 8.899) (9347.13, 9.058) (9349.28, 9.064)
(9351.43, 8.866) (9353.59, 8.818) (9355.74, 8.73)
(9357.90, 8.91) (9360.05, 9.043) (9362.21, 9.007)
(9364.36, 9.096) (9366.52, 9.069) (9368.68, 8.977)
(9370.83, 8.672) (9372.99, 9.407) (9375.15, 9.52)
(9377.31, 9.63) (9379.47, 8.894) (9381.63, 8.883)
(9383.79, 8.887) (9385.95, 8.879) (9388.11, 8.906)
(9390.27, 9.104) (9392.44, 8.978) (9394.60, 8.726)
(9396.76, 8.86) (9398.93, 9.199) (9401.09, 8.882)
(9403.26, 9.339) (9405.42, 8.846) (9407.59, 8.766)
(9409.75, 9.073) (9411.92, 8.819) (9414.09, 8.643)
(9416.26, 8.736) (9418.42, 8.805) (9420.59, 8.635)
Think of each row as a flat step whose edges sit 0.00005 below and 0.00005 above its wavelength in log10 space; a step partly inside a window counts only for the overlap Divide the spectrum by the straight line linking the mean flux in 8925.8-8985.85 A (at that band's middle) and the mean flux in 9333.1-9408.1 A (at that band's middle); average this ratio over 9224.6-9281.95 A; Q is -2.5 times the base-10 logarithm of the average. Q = 0.031 mag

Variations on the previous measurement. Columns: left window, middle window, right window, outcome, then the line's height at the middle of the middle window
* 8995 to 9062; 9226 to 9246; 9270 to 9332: 0.06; 9.17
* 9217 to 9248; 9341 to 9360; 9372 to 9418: 0.00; 8.95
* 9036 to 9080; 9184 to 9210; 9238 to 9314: 0.00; 9.23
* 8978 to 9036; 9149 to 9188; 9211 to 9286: -0.02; 9.12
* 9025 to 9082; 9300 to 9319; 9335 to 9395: 0.00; 9.1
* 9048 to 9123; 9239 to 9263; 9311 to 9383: 0.02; 9.2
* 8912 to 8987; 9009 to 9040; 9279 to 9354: 0.03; 9.56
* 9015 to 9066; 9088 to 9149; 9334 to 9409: -0.01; 9.34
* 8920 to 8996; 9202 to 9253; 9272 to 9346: 0.03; 9.23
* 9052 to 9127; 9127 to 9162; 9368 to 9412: 0.01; 9.37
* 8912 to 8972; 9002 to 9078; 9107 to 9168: 0.01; 9.52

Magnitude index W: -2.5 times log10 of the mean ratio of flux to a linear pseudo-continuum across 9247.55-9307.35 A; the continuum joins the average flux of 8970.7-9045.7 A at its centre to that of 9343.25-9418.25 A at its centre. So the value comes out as 0.00 mag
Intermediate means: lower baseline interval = 9.45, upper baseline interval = 8.97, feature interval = 9.08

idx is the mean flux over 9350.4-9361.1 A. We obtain 8.87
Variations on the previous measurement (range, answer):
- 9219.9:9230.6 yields 8.6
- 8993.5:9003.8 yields 9.58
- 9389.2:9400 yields 8.97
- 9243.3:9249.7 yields 9.18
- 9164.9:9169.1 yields 9.39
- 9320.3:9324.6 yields 9.54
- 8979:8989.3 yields 9.57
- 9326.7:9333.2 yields 9.08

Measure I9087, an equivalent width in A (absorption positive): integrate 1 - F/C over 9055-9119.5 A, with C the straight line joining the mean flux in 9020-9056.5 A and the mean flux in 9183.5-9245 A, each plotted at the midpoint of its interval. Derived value -0.8 A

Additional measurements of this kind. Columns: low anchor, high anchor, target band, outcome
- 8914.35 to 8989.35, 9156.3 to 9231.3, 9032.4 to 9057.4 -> -0.1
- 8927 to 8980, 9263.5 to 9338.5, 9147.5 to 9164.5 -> 0.0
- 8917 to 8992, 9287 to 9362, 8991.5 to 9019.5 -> 0.8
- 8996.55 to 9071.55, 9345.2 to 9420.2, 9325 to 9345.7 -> -0.1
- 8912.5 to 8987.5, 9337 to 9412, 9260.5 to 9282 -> 0.3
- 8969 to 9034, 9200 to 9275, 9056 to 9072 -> -0.3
